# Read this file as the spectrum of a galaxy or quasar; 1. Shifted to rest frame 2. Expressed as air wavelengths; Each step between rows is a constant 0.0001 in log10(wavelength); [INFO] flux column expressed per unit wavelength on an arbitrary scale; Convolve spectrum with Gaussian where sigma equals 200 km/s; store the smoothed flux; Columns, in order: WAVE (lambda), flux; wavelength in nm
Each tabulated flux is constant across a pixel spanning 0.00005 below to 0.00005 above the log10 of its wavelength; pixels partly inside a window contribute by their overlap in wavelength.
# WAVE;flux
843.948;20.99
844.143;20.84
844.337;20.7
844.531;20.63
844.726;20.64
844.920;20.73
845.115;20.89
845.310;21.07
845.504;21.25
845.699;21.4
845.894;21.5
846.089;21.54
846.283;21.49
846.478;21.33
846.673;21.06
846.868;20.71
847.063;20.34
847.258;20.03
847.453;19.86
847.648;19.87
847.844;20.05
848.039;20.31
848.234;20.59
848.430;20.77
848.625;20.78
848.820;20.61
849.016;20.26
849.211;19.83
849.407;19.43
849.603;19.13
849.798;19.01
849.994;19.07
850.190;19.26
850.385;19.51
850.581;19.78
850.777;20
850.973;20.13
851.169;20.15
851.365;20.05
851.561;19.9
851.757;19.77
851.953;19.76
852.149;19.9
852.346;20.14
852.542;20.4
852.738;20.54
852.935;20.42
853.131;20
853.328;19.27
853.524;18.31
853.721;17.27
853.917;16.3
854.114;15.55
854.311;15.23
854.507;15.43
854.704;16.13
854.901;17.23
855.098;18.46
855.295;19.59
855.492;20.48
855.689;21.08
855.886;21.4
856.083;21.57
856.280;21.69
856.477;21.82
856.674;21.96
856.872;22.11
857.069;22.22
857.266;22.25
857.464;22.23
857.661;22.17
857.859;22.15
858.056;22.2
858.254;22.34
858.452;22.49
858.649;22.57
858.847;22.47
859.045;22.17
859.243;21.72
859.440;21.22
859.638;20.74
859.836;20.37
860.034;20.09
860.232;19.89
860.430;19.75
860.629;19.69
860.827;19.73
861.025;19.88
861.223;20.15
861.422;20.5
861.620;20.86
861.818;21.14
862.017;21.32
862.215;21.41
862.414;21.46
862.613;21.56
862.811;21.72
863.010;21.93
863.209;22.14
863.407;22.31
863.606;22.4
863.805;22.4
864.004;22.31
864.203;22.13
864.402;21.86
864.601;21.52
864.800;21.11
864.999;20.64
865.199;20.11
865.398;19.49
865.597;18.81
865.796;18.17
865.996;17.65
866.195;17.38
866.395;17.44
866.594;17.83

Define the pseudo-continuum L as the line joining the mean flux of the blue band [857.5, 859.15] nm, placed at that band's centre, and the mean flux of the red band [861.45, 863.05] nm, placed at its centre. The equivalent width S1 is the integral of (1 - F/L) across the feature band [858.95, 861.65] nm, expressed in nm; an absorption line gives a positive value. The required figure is 0.17 nm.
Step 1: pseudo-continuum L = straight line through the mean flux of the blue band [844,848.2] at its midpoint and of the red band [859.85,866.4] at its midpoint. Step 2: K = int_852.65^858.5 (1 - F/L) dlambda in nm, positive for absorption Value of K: 0.200 nm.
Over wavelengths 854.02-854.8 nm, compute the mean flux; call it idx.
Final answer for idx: 15.6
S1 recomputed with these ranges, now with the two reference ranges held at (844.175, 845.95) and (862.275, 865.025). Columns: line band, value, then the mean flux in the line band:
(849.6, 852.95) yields 0.22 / 19.8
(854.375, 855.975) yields 0.21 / 18.6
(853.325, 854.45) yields 0.24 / 16.7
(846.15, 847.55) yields 0.02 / 20.7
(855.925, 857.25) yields -0.02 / 21.9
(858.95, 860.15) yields 0.03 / 21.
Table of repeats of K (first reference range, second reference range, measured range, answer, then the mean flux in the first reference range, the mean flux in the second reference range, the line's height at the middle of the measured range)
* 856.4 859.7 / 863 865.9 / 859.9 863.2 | 0.12 nm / 22.1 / 21.1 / 21.6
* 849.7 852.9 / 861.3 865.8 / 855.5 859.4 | -0.27 nm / 19.8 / 21.2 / 20.5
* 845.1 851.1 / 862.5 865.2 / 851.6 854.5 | 0.29 nm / 20.3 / 21.8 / 20.8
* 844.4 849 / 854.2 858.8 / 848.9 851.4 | 0.13 nm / 20.7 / 20.7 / 20.7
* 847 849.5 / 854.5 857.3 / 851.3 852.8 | 0.02 nm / 20.2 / 20.3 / 20.3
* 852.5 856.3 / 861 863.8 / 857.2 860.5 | -0.22 nm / 18.7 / 21.4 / 20.2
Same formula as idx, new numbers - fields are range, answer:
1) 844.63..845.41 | 20.8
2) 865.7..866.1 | 17.9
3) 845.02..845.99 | 21.2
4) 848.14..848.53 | 20.7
